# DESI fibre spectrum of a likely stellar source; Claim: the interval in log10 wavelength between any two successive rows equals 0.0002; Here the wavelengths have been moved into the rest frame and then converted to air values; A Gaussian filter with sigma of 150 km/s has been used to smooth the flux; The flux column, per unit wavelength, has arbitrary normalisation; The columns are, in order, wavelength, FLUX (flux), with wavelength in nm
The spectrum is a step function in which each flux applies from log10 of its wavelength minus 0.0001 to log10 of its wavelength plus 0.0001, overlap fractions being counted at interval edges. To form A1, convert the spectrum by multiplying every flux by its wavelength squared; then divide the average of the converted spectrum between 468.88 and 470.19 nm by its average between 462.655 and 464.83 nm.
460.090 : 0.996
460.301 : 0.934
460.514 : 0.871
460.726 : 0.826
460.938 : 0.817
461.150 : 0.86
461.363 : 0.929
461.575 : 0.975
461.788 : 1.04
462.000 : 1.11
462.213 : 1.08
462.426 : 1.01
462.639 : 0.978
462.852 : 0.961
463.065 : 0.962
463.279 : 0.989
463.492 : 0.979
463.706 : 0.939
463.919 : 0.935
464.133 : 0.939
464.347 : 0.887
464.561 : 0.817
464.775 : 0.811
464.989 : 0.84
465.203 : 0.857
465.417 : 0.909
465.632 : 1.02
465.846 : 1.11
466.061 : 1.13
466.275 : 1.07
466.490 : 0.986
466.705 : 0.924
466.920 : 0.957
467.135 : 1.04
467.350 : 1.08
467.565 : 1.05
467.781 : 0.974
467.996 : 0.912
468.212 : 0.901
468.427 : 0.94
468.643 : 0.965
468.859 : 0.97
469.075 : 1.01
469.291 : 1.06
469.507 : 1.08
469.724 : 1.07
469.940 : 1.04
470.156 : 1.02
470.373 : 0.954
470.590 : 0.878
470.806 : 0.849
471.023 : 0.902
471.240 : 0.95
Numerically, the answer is 1.2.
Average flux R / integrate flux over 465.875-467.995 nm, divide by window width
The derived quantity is 1.02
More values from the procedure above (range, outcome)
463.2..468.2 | 0.962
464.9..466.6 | 0.992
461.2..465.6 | 0.947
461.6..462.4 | 1.06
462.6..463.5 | 0.973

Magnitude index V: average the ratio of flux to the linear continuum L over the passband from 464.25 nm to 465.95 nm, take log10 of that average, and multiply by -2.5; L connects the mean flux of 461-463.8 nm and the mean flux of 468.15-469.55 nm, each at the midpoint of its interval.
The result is 0.09 mag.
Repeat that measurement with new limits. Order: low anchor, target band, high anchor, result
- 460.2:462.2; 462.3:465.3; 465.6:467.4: 0.069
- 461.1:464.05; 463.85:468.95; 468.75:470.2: 0.059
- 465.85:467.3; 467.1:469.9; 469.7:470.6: 0.008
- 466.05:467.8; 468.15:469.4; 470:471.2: -0.005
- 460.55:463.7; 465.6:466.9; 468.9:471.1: -0.065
